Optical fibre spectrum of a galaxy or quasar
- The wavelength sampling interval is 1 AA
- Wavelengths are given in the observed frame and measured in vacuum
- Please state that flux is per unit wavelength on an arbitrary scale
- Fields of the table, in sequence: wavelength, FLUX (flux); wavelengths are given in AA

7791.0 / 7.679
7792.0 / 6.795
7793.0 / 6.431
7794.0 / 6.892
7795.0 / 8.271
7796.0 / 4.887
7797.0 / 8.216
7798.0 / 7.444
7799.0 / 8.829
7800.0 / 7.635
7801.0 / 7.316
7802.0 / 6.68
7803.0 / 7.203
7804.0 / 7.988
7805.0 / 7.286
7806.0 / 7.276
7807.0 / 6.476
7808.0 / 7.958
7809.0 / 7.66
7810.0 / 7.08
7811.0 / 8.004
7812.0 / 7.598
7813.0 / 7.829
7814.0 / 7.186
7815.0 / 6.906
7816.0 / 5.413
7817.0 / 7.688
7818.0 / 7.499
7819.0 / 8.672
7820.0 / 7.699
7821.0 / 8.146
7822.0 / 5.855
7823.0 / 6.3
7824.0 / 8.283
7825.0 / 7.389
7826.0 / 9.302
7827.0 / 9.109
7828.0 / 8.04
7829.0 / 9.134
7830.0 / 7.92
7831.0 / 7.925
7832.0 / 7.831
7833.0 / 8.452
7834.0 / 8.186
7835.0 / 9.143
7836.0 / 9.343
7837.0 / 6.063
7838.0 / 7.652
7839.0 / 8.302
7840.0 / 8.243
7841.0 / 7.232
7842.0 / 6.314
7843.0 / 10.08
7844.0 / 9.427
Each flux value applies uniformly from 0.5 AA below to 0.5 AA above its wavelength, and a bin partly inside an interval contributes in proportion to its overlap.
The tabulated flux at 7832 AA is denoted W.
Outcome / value 7.831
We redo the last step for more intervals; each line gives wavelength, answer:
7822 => 5.855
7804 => 7.988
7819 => 8.672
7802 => 6.68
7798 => 7.444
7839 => 8.302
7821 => 8.146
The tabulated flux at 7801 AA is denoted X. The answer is 7.316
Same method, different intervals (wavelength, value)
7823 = 6.3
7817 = 7.688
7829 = 9.134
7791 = 7.679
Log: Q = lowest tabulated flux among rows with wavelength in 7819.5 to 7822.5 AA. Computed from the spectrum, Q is 5.855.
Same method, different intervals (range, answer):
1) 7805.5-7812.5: 6.476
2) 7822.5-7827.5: 6.3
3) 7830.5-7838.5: 6.063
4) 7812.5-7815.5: 6.906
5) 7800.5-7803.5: 6.68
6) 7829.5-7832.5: 7.831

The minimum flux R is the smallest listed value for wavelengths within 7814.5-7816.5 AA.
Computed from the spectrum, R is 5.413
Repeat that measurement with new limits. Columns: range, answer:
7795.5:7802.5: 4.887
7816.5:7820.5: 7.499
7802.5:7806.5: 7.203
